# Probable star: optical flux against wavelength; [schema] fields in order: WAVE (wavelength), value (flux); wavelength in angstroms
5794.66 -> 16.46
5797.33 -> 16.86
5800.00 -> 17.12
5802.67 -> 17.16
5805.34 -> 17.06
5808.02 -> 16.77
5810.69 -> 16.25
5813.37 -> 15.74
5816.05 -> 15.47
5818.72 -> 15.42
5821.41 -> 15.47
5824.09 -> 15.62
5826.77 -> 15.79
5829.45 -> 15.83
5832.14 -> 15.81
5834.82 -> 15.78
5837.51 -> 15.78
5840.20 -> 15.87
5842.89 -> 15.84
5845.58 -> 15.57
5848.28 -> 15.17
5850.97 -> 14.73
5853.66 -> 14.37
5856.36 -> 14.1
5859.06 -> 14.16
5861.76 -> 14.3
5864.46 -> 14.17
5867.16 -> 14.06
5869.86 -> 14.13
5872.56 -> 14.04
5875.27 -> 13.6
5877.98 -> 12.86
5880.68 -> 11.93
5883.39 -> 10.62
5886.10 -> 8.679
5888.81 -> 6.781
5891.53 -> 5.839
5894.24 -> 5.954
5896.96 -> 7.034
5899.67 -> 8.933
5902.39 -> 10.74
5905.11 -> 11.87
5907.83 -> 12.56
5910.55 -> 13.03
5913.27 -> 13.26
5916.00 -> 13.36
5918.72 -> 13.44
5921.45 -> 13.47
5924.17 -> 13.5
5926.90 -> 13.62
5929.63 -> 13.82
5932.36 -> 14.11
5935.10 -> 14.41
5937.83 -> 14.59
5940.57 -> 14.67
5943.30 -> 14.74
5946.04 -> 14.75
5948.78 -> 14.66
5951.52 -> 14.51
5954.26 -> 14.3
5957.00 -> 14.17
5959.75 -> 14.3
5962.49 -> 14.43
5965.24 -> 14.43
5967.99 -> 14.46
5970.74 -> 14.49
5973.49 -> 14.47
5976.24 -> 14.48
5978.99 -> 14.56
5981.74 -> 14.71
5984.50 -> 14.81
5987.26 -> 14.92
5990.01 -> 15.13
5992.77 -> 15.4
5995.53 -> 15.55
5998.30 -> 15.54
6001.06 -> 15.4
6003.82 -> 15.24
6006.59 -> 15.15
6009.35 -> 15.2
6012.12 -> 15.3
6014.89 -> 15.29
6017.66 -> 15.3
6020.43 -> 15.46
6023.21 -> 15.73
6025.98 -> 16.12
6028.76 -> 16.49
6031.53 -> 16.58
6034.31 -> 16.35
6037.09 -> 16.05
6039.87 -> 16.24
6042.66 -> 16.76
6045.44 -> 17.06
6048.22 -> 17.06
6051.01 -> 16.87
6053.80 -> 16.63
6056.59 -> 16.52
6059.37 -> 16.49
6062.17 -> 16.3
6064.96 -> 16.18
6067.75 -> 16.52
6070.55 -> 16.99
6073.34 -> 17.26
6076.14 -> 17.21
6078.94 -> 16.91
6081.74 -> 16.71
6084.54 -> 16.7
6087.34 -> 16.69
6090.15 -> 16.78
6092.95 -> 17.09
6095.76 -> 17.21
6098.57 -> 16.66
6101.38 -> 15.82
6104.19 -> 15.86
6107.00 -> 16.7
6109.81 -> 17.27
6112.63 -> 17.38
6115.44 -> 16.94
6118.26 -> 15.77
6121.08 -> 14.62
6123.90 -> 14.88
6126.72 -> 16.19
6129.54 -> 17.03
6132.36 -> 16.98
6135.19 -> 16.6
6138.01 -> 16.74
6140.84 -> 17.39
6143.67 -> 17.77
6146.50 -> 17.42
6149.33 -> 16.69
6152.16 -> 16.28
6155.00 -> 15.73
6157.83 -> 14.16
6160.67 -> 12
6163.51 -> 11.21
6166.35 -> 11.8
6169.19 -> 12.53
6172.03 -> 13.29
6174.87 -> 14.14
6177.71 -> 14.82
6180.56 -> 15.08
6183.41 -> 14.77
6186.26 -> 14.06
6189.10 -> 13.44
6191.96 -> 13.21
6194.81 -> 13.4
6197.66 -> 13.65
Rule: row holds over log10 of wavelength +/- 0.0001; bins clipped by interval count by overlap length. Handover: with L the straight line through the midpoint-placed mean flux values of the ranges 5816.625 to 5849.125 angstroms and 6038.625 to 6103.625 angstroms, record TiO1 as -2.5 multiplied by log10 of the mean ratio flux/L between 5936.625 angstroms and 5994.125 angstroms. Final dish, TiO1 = 0.115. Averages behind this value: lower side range 15.7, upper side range 16.7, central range 14.6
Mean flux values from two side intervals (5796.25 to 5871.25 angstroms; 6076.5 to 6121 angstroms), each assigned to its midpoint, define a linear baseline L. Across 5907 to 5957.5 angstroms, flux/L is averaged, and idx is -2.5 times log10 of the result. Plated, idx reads 0.14 mag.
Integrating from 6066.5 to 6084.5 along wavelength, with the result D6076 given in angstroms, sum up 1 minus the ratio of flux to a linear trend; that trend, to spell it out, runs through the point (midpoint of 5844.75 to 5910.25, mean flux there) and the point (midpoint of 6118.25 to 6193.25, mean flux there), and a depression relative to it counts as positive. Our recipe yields -3.6 angstroms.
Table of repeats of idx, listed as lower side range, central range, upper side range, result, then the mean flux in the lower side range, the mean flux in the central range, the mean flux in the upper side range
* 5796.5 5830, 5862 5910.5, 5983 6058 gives 0.417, 16.2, 10.9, 15.9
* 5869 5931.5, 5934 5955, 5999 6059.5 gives -0.124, 11.4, 14.6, 16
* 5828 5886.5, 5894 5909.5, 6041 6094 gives 0.442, 14.2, 9.84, 16.8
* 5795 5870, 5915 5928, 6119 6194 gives 0.143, 15.5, 13.5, 14.9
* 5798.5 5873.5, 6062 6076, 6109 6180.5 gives -0.090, 15.4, 16.7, 15.4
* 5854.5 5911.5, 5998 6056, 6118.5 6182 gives -0.190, 11.4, 16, 15.2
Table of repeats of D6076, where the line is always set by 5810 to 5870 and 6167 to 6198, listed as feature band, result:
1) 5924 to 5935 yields 0.7 angstroms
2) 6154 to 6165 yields 0.6 angstroms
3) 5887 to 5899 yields 6.7 angstroms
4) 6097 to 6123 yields -4.1 angstroms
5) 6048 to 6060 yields -2.0 angstroms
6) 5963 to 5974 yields 0.2 angstroms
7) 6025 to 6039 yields -1.8 angstroms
